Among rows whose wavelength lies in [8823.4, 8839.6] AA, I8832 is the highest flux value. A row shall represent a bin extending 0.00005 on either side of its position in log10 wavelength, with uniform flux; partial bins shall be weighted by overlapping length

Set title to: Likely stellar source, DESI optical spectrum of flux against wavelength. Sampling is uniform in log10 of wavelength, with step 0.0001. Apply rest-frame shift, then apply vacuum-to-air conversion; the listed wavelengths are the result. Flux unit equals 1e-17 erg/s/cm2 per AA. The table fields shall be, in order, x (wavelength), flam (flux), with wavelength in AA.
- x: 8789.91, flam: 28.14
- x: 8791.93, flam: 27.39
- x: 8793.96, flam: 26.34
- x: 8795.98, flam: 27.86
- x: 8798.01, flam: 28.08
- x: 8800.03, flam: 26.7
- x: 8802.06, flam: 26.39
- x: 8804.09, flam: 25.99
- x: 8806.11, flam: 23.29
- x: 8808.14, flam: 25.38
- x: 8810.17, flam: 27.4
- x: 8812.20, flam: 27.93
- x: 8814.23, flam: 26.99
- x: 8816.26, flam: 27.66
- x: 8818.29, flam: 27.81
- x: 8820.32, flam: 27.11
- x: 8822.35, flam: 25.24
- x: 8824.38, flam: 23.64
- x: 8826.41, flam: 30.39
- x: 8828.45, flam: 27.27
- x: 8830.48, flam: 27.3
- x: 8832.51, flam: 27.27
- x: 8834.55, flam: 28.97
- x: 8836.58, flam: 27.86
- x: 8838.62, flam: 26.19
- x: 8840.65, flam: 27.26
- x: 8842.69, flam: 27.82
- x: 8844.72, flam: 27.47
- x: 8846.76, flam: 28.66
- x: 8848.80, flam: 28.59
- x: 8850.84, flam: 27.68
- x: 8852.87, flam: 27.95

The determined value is 30.39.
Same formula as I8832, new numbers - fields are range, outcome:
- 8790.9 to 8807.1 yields 28.08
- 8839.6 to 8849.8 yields 28.66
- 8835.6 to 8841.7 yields 27.86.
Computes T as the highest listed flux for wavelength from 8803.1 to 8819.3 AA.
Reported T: 27.93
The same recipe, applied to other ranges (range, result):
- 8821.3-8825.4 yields 25.24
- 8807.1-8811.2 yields 27.4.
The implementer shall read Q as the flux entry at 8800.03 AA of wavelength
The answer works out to 26.7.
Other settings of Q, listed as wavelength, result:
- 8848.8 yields 28.59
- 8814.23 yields 26.99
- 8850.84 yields 27.68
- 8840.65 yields 27.26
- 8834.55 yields 28.97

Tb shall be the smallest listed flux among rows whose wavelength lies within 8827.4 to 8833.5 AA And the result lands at 27.27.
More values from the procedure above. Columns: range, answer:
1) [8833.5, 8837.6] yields 27.86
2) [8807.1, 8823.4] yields 25.24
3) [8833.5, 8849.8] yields 26.19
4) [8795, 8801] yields 26.7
